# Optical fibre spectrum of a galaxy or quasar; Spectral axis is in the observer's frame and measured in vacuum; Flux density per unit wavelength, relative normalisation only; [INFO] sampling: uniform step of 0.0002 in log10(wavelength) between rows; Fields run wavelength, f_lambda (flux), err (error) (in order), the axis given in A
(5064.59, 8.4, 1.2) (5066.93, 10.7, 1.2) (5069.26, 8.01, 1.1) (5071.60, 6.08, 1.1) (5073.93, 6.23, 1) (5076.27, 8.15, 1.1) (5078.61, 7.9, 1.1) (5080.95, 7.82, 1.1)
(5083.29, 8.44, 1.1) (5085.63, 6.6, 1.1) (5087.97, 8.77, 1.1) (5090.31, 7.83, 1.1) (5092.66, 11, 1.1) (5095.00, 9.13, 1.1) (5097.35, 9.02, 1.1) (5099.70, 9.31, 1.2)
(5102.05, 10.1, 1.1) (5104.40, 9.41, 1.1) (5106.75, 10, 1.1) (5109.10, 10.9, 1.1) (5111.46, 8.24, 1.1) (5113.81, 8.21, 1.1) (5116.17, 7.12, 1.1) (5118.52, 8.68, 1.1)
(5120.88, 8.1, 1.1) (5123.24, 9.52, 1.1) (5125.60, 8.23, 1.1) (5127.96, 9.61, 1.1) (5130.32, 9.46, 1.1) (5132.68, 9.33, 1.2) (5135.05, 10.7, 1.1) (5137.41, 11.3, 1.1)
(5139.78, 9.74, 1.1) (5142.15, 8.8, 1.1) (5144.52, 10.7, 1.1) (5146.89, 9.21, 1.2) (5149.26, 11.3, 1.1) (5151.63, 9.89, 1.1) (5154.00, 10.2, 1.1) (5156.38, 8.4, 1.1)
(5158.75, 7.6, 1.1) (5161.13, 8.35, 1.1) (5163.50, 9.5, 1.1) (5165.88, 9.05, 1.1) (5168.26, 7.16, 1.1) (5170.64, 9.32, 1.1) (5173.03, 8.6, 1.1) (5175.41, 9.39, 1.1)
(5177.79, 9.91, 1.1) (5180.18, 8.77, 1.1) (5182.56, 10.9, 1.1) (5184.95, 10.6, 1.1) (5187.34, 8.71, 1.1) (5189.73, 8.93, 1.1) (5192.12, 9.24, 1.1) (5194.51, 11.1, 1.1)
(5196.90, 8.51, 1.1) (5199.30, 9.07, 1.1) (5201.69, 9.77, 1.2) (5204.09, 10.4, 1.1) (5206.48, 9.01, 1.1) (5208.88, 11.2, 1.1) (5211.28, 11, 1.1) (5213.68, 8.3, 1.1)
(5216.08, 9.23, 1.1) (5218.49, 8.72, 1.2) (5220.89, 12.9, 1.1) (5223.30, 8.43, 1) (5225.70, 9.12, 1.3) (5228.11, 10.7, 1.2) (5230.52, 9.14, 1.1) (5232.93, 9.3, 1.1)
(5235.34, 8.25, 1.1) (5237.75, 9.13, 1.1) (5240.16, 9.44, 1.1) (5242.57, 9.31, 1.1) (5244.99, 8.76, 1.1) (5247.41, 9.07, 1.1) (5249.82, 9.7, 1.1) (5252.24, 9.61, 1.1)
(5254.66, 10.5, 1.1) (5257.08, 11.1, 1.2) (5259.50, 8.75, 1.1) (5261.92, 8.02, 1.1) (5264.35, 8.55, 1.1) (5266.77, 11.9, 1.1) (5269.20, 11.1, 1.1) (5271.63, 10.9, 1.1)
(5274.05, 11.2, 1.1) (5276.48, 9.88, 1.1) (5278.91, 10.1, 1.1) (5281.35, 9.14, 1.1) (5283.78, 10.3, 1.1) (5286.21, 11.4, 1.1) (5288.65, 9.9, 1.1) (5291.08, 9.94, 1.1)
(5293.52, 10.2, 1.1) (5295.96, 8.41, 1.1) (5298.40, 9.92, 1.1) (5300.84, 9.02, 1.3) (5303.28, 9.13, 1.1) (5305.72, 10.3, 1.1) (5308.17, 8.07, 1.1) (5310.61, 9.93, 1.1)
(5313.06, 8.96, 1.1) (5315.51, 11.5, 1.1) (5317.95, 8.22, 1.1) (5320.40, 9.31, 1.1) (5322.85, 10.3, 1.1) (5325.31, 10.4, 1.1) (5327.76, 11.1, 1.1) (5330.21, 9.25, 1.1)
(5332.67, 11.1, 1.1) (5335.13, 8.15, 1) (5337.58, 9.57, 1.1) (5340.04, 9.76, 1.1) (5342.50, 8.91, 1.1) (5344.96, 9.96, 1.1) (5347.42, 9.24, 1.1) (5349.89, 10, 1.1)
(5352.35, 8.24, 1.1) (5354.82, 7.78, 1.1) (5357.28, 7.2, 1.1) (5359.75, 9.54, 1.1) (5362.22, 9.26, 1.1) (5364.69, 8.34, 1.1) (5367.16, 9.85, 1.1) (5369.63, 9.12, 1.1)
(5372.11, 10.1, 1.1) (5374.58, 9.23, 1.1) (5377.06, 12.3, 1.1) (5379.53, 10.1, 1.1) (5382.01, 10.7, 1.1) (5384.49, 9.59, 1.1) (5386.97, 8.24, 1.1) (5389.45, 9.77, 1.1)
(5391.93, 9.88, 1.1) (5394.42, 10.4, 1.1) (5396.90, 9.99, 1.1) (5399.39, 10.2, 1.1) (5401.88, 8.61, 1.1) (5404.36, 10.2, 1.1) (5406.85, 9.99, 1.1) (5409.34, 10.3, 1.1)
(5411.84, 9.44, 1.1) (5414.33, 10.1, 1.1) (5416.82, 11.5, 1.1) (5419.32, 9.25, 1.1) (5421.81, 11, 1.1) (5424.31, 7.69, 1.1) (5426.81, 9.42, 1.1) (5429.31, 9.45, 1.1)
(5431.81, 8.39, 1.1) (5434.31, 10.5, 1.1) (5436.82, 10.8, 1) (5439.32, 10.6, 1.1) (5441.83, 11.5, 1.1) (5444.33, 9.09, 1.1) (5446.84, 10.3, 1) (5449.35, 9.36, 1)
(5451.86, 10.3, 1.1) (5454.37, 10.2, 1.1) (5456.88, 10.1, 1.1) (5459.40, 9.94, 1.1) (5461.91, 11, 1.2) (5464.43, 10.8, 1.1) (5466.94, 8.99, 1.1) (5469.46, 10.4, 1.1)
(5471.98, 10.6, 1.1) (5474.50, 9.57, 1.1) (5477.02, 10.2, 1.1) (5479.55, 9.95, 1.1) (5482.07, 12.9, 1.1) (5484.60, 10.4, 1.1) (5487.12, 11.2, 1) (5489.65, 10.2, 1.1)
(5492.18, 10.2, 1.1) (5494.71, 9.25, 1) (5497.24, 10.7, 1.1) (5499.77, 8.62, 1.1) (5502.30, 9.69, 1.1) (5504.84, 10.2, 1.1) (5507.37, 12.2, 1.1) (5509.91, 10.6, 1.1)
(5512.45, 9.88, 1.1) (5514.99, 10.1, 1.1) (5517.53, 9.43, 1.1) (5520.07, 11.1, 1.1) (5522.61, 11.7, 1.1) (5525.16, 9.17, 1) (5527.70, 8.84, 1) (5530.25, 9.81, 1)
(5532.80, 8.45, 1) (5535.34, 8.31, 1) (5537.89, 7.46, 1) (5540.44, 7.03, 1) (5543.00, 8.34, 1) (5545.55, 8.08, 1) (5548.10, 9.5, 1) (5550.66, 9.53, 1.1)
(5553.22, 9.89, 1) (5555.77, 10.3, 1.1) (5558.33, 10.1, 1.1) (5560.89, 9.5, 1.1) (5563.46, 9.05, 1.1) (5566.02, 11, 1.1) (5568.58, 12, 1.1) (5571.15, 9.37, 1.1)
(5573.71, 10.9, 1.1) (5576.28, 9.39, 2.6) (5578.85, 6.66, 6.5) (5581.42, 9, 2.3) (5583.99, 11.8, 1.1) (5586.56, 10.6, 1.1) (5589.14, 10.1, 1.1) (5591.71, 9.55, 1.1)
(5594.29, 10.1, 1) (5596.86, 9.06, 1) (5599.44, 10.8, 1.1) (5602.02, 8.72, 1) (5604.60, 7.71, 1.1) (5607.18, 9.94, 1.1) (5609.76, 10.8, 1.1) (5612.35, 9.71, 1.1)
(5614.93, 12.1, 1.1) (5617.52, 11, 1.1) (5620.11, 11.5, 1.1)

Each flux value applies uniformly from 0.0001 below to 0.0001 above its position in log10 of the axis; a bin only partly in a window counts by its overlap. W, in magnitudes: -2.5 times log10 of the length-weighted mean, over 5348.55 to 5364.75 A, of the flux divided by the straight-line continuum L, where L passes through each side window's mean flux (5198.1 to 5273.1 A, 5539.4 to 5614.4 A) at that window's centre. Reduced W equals 0.12 mag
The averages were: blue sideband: 9.7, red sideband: 9.64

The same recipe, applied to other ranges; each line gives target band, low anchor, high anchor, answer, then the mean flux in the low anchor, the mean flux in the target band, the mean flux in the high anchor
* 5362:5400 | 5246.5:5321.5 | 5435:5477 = 0.02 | 9.81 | 9.83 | 10.2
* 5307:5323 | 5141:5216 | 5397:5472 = 0.04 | 9.45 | 9.42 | 9.99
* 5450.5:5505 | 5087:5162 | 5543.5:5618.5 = -0.06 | 9.32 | 10.2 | 9.85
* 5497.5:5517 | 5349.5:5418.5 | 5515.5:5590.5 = -0.07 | 9.64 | 10.2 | 9.54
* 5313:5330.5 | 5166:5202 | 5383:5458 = -0.04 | 9.31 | 9.98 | 9.88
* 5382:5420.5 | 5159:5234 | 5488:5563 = -0.03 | 9.47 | 9.86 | 9.59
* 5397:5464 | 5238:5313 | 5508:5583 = -0.04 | 9.76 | 9.98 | 9.5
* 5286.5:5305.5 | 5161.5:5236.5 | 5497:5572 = -0.01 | 9.48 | 9.64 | 9.65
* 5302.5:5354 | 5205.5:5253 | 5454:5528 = 0.03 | 9.52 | 9.58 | 10.3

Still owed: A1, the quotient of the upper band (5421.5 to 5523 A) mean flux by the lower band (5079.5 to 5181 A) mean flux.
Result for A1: 1.1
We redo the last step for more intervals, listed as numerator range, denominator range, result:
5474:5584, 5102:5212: 1.04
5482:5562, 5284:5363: 1.02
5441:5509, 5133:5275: 1.07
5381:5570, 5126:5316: 1.03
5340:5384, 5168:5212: 0.98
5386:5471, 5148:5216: 1.05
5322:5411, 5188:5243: 1.01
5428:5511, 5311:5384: 1.07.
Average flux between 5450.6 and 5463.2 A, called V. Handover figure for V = 10.3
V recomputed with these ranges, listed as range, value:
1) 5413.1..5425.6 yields 9.91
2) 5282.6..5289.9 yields 10.5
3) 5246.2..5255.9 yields 9.73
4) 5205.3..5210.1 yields 10.1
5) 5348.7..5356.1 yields 8.66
